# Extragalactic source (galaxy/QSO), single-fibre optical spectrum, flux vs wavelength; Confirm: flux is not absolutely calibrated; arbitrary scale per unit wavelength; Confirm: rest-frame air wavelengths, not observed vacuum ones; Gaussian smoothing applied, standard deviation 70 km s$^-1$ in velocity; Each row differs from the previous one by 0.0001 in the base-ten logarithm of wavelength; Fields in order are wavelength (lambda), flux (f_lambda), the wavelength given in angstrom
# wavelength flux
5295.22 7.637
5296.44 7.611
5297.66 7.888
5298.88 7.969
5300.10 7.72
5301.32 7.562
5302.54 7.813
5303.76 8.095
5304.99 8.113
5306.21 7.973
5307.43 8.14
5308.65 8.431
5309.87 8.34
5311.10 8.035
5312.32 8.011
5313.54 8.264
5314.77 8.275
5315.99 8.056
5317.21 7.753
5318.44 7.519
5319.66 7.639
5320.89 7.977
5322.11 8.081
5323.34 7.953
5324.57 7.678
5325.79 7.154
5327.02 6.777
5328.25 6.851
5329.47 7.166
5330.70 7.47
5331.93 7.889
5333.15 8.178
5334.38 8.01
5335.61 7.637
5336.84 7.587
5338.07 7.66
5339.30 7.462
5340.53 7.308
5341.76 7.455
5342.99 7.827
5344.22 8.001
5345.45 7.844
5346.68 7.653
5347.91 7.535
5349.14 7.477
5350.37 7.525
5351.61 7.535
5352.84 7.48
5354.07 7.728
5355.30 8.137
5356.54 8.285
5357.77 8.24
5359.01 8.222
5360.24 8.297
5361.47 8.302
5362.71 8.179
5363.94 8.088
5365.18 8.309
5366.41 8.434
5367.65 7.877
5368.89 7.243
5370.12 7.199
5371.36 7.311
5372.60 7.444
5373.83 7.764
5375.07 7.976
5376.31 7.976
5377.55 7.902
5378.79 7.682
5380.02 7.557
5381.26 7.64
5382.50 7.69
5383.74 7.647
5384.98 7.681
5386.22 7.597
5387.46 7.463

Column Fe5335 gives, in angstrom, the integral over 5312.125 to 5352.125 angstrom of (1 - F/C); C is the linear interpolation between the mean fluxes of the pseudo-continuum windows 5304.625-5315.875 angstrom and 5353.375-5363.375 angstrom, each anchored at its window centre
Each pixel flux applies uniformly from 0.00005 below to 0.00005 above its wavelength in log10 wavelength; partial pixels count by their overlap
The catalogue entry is 2.5 angstrom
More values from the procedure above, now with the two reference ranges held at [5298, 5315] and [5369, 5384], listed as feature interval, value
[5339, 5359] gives 0.2 angstrom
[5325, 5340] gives 0.8 angstrom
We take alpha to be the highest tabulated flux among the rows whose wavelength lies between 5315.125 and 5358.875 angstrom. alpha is 8.285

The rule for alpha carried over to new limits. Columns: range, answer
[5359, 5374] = 8.434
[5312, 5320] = 8.275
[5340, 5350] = 8.001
